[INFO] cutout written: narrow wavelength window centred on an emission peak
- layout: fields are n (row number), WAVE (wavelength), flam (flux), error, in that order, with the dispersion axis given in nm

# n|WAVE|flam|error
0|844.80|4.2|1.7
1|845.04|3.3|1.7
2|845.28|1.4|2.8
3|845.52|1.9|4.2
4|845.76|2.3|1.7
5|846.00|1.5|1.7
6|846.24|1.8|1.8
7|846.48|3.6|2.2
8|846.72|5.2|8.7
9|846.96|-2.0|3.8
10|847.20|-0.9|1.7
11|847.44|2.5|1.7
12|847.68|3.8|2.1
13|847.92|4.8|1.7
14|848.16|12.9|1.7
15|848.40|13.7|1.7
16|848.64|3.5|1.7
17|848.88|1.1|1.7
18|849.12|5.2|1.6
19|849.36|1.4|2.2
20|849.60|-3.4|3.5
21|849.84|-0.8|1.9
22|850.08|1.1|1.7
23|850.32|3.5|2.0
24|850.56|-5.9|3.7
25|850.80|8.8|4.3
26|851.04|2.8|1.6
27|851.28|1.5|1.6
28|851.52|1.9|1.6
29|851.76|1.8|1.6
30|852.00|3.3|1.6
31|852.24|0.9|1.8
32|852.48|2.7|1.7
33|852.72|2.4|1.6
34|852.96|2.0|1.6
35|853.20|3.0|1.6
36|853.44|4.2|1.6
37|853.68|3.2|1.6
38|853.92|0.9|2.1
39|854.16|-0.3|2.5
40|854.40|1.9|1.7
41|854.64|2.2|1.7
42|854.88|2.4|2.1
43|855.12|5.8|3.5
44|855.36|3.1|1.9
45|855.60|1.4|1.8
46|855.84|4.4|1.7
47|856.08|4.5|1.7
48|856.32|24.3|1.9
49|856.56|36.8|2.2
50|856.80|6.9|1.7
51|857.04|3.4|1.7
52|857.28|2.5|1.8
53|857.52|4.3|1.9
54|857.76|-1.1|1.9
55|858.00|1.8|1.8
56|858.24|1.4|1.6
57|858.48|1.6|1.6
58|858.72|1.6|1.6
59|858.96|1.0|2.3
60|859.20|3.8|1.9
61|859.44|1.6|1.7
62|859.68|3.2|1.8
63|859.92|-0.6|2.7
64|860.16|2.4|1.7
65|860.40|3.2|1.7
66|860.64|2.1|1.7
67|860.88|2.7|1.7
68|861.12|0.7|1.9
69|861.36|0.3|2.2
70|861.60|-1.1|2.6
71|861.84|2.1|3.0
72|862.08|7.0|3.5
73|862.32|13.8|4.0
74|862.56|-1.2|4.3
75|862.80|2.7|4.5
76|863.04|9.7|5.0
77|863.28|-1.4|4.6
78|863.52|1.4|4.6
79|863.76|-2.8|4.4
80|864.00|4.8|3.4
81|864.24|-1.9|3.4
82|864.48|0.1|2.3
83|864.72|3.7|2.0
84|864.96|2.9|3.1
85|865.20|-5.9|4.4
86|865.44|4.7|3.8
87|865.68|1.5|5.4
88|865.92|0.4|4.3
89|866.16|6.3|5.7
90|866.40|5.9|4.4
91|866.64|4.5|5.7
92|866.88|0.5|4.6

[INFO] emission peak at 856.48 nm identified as [O III] 5007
